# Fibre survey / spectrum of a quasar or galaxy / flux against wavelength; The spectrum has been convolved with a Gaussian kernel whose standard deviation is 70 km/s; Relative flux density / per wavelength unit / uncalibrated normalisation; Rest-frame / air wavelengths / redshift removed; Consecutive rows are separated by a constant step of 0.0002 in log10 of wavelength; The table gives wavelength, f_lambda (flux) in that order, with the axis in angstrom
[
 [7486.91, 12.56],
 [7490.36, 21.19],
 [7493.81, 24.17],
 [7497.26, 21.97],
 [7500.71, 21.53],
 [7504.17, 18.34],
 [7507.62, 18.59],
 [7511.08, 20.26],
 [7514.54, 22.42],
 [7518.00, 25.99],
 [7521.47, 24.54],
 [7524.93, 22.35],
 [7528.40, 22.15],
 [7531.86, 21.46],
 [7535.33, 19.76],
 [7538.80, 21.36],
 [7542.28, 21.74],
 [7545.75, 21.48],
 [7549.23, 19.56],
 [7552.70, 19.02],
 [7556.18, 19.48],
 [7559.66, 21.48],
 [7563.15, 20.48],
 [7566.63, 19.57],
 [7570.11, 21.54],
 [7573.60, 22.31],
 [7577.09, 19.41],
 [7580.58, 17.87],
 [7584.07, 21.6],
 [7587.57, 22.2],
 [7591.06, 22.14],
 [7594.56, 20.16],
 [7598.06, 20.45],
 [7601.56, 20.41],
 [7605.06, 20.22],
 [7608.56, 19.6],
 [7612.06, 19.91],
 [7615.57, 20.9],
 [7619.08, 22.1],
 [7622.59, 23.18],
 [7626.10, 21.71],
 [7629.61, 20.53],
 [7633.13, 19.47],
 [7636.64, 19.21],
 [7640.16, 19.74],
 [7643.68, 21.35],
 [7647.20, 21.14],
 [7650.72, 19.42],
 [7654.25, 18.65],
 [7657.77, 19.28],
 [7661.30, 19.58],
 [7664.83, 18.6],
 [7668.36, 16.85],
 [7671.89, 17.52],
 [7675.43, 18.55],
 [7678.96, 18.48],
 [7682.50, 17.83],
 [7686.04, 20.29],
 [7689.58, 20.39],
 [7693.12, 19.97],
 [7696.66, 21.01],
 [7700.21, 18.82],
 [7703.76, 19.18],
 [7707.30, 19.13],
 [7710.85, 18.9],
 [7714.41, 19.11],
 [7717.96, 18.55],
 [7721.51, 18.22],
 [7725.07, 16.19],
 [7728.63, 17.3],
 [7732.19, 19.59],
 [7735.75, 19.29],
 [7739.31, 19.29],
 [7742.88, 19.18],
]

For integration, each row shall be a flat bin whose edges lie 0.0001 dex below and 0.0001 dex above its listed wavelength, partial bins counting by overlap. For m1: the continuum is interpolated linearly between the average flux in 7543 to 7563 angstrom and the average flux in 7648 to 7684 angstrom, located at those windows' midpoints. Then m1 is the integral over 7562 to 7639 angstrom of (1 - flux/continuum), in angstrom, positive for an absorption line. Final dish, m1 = -4.4 angstrom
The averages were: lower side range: 20.3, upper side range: 18.6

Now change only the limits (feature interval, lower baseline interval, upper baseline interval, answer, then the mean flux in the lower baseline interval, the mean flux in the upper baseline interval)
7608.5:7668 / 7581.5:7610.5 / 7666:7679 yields -3.31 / 20.8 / 17.8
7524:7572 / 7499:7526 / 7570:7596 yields 1.14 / 21.7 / 20.9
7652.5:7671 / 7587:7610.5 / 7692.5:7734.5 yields 1.04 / 20.7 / 18.8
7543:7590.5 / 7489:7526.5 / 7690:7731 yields 1.14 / 21.9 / 18.8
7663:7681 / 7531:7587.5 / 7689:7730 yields 1.20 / 20.5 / 18.9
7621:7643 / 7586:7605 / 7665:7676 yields -1.44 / 21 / 17.7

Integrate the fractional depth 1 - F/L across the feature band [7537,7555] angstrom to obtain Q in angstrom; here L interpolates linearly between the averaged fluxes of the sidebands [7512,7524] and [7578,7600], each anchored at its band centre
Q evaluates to 1.6 angstrom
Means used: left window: 23.9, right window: 20.7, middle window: 20.6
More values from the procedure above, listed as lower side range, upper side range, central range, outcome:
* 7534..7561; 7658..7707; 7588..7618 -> -1.1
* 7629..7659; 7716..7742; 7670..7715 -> -0.4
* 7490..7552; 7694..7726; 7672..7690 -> 0.4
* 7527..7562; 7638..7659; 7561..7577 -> -0.2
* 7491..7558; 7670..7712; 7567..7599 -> -0.3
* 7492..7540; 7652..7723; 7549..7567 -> 0.9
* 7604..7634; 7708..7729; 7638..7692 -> 1.2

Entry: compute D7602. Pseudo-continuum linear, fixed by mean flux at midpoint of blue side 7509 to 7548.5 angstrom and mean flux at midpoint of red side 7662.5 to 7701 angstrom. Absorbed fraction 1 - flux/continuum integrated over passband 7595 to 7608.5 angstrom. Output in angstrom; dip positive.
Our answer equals 0.2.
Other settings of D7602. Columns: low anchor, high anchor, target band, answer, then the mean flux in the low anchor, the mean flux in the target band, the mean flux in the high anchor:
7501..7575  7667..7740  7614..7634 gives -1.49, 21.1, 21.4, 18.8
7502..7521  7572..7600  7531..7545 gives 0.04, 21.4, 21.1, 20.8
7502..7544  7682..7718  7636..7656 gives 0.16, 21.6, 20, 19.5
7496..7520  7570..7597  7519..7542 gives -0.95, 21.3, 22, 20.8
